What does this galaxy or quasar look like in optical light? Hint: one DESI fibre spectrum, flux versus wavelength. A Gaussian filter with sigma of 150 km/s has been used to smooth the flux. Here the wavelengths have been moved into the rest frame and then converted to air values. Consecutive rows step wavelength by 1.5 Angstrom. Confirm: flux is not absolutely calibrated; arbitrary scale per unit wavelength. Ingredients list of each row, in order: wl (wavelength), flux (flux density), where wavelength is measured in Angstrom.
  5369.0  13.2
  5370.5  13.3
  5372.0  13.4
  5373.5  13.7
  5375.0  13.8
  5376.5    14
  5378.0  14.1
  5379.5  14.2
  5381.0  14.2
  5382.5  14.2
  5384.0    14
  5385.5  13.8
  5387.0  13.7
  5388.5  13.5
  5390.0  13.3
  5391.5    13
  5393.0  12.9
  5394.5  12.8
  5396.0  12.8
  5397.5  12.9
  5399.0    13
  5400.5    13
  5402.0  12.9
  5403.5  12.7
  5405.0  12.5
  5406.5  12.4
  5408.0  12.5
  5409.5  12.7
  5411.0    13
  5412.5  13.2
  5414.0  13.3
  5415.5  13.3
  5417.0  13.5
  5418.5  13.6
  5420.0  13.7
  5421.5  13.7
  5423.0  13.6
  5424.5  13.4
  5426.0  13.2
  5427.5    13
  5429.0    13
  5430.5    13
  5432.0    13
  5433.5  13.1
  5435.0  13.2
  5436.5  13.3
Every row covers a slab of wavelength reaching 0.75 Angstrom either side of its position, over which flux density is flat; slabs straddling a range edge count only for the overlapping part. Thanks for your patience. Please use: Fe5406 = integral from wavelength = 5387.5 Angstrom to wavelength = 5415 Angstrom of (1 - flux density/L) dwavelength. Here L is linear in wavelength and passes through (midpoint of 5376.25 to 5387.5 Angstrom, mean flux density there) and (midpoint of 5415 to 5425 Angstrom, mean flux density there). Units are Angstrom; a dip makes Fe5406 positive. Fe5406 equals 1.7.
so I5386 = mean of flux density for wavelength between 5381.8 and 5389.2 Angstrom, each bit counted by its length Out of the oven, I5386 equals 13.8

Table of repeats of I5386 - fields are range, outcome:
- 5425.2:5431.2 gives 13.1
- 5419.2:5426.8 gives 13.5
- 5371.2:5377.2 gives 13.7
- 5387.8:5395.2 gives 13.1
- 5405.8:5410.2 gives 12.5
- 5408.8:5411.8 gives 12.9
